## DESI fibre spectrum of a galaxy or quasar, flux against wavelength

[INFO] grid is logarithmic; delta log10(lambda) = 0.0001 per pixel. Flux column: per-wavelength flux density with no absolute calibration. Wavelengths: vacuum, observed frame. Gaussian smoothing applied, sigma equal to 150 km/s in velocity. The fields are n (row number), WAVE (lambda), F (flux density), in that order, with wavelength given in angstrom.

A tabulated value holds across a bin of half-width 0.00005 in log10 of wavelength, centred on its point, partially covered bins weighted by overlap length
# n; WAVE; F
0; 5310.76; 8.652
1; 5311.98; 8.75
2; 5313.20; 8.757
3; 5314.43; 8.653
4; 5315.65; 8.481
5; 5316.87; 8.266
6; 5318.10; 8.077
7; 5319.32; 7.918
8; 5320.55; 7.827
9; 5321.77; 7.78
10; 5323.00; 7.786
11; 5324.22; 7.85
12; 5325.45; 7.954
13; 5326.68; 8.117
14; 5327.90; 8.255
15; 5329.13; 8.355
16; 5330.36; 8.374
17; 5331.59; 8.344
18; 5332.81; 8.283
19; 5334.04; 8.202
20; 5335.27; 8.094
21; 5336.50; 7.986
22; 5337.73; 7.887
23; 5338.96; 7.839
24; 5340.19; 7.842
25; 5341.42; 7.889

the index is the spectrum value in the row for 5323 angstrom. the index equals 7.786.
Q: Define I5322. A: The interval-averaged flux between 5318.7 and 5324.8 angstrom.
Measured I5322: 7.84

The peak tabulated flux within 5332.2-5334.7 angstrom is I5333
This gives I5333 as 8.283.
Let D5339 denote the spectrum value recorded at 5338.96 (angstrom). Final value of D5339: 7.839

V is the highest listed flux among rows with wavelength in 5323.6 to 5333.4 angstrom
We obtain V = 8.374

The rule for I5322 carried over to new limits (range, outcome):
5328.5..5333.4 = 8.34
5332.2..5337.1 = 8.14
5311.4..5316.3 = 8.66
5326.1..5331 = 8.27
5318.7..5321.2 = 7.89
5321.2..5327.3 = 7.9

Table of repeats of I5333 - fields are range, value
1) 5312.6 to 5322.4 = 8.757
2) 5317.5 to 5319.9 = 8.077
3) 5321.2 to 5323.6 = 7.786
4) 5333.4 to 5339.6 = 8.202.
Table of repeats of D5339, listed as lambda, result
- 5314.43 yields 8.653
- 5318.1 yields 8.077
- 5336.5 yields 7.986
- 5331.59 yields 8.344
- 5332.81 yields 8.283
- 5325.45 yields 7.954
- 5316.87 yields 8.266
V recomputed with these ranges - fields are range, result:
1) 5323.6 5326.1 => 7.954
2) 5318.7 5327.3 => 8.117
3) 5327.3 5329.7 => 8.355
